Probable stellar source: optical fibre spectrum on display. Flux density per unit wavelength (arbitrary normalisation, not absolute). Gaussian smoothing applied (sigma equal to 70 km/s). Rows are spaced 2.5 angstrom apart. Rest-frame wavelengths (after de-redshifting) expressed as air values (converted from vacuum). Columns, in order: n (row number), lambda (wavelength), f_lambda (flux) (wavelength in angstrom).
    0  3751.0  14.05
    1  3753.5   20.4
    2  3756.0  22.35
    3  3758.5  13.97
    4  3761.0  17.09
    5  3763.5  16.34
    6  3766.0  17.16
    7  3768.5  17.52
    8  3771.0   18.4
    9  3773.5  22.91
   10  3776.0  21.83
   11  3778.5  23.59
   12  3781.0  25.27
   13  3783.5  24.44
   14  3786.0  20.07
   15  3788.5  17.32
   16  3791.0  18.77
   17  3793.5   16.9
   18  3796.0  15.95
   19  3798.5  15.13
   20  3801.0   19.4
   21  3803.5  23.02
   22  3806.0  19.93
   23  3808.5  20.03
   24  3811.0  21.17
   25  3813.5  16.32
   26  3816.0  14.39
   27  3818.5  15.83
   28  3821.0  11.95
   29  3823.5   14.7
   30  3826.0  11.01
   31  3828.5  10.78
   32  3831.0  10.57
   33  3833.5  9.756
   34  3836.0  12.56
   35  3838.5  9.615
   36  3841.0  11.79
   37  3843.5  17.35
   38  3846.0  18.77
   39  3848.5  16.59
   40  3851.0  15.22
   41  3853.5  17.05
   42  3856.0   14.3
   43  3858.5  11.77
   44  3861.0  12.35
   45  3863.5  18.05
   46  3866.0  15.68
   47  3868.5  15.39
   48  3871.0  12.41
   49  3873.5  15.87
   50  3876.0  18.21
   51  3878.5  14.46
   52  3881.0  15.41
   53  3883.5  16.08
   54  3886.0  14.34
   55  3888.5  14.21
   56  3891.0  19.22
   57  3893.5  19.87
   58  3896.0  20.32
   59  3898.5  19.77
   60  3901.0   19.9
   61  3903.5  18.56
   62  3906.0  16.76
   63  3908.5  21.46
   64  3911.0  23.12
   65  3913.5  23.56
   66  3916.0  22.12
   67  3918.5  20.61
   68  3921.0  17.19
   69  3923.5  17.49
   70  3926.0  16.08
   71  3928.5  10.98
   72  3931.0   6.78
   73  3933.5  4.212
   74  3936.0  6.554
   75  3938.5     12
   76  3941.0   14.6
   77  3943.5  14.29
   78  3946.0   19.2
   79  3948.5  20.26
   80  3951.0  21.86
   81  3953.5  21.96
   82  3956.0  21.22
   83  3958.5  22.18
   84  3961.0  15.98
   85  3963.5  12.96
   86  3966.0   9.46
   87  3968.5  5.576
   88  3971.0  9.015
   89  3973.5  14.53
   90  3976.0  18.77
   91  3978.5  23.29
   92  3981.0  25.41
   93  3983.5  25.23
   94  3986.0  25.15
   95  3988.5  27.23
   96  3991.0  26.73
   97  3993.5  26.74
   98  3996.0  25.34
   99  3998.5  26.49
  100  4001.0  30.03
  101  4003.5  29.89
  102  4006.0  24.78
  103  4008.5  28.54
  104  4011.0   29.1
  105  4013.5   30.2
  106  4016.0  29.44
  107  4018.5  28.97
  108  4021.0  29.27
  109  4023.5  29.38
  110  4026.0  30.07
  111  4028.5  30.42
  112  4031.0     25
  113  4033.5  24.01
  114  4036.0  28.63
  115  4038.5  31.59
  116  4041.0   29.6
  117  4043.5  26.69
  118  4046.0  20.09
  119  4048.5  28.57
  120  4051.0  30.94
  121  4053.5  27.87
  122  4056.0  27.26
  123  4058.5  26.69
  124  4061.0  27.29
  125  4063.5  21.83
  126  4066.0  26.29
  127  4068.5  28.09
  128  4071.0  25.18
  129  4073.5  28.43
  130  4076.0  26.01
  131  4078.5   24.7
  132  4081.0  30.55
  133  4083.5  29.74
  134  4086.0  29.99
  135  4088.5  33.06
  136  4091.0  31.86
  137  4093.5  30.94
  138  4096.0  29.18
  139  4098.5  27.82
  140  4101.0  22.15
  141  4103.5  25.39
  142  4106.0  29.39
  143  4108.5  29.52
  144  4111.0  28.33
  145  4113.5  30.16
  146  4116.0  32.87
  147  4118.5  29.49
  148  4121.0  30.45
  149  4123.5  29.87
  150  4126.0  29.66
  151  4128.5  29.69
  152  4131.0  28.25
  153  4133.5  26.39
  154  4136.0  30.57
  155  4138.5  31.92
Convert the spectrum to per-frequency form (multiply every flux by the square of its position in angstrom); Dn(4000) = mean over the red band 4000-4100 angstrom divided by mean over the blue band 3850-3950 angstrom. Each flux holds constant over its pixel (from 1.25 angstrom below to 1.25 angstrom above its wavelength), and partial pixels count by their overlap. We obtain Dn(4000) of 1.88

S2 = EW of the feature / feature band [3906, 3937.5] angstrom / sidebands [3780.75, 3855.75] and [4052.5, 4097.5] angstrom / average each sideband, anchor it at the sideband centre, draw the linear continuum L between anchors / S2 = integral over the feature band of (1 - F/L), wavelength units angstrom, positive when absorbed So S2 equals 7.5 angstrom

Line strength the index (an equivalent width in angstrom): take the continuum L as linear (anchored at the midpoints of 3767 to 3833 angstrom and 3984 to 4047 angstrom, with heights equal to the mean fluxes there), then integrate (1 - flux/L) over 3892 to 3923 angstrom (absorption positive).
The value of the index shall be 3.53 angstrom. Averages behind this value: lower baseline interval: 17.9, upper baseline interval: 27.7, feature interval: 20.2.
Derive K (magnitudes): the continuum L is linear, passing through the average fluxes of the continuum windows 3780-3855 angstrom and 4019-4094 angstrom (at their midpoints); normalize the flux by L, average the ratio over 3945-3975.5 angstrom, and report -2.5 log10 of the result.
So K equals 0.39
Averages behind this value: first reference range 16.4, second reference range 28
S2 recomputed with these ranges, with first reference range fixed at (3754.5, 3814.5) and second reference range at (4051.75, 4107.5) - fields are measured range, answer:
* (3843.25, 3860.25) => 4.5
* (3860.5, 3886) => 7.5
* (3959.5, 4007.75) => 7.4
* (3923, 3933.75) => 5.6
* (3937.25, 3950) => 4.1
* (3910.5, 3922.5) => 1.0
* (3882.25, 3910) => 5.3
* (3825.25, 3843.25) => 8.3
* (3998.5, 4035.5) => -3.5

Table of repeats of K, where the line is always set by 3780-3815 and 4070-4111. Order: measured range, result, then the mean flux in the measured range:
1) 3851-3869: 0.39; 14.9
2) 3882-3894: 0.32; 16.5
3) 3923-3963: 0.49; 15.3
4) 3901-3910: 0.19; 19.2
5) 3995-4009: -0.07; 27.5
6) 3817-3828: 0.46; 13.2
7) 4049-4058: -0.05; 28.5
